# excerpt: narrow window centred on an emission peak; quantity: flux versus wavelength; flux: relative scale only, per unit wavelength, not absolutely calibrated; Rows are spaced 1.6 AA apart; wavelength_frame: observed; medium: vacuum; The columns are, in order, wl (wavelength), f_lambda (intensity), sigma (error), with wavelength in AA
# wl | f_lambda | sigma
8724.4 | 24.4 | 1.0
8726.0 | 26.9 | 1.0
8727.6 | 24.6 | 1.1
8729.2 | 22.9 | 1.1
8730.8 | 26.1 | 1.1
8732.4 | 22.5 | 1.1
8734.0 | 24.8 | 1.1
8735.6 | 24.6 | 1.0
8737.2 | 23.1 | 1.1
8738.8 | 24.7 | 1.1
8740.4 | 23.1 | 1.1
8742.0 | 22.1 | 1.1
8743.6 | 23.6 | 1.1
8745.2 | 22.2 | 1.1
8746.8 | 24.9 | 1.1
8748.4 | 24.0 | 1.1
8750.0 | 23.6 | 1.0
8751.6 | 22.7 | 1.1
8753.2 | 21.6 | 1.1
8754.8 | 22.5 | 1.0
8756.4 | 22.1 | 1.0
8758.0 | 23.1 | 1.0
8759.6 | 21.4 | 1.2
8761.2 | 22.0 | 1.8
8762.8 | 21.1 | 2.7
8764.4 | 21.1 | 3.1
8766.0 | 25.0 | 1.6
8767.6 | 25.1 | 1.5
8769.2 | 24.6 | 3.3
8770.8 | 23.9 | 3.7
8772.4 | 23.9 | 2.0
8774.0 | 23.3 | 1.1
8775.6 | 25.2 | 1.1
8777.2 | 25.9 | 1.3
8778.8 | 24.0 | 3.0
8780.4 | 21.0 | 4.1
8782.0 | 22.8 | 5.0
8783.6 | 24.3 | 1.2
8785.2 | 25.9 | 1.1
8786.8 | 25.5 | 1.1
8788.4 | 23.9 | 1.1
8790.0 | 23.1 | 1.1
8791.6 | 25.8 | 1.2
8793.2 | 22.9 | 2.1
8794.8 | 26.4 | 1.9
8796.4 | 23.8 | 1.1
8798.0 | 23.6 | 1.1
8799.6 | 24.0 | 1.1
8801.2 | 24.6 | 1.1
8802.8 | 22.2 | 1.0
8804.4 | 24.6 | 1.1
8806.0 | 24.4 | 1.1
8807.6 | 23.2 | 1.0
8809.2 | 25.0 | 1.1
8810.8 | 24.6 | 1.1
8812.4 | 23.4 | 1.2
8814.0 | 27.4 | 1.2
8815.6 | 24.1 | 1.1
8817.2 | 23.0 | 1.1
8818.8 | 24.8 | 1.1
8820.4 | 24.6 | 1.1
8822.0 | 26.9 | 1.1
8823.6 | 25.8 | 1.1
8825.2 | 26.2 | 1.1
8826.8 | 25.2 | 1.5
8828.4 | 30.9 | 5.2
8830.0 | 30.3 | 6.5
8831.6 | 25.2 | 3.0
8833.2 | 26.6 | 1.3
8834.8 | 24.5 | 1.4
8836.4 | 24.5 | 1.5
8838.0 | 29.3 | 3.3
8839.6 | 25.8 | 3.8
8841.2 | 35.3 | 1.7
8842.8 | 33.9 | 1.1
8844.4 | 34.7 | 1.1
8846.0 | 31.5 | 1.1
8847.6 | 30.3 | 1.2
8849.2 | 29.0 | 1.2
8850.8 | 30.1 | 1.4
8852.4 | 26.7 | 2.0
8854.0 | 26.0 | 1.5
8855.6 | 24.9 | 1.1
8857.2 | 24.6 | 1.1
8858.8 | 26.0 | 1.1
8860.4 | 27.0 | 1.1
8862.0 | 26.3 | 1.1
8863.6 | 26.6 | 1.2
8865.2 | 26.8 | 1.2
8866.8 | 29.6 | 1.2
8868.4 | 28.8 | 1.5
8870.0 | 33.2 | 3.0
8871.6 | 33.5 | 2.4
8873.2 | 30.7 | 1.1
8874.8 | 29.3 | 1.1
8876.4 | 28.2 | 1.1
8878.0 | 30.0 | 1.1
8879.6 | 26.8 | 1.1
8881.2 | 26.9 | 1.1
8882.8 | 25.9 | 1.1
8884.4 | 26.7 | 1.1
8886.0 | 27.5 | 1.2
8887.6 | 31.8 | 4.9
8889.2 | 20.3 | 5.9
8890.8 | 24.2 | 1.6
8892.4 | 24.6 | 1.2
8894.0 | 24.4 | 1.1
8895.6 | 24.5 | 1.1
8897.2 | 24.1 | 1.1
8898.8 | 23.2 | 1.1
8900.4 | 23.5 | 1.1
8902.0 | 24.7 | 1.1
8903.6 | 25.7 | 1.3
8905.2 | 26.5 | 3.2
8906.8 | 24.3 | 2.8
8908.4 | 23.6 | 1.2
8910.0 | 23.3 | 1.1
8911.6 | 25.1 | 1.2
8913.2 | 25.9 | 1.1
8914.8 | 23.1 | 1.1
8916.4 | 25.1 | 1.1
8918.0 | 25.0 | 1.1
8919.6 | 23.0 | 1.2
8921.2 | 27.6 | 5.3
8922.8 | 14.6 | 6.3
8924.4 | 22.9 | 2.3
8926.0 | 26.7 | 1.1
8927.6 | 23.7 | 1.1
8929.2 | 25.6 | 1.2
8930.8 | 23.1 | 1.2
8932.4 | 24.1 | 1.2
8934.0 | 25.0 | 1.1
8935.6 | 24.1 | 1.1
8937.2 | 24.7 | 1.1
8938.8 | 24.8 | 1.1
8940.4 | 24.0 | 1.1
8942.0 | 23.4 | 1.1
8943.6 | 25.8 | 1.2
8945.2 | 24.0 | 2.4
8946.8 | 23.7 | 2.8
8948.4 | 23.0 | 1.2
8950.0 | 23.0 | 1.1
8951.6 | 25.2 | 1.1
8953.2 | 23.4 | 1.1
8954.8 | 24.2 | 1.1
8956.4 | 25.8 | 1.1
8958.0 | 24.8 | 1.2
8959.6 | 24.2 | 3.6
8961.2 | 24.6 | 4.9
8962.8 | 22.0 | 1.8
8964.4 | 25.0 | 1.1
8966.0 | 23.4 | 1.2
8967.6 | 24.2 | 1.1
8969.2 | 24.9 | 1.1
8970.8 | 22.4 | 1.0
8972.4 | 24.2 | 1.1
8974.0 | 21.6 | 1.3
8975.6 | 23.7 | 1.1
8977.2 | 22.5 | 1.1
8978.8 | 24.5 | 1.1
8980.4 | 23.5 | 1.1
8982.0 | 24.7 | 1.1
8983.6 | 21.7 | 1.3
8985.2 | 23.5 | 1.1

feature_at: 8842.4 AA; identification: H-alpha 6563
